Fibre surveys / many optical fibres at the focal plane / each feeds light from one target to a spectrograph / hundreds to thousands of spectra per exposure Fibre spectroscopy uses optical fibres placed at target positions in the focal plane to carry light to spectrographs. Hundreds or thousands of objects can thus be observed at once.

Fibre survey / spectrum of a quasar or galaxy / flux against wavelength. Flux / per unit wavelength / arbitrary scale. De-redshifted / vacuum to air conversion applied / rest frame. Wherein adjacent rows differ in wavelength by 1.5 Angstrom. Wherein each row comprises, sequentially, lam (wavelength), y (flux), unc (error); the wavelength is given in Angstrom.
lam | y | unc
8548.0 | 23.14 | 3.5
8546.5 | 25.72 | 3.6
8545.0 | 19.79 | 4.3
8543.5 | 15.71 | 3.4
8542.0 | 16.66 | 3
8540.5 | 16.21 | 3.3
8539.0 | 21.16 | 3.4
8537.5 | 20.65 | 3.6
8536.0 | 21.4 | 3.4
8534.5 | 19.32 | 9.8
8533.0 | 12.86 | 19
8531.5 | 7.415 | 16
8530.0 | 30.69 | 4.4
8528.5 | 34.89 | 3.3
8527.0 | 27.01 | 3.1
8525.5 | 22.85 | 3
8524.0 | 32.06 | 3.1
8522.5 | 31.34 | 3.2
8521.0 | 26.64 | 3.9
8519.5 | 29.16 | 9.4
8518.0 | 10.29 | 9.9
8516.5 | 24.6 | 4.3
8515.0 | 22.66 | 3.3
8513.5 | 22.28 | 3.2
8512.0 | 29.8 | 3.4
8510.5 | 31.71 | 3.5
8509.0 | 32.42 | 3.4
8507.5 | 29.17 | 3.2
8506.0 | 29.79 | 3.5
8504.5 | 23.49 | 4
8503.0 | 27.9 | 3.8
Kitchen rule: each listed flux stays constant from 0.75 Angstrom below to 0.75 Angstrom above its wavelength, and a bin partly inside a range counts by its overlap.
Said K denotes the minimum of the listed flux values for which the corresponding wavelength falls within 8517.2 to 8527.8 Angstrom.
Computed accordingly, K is 10.29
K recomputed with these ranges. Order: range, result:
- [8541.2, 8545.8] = 15.71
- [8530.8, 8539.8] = 7.415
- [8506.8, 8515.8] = 22.28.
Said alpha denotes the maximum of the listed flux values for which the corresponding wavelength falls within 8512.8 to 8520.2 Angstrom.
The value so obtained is 29.16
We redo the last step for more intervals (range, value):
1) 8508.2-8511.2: 32.42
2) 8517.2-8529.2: 34.89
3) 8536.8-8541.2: 21.16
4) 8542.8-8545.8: 19.79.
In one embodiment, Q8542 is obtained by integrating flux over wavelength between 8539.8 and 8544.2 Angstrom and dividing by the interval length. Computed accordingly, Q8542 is 16.2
